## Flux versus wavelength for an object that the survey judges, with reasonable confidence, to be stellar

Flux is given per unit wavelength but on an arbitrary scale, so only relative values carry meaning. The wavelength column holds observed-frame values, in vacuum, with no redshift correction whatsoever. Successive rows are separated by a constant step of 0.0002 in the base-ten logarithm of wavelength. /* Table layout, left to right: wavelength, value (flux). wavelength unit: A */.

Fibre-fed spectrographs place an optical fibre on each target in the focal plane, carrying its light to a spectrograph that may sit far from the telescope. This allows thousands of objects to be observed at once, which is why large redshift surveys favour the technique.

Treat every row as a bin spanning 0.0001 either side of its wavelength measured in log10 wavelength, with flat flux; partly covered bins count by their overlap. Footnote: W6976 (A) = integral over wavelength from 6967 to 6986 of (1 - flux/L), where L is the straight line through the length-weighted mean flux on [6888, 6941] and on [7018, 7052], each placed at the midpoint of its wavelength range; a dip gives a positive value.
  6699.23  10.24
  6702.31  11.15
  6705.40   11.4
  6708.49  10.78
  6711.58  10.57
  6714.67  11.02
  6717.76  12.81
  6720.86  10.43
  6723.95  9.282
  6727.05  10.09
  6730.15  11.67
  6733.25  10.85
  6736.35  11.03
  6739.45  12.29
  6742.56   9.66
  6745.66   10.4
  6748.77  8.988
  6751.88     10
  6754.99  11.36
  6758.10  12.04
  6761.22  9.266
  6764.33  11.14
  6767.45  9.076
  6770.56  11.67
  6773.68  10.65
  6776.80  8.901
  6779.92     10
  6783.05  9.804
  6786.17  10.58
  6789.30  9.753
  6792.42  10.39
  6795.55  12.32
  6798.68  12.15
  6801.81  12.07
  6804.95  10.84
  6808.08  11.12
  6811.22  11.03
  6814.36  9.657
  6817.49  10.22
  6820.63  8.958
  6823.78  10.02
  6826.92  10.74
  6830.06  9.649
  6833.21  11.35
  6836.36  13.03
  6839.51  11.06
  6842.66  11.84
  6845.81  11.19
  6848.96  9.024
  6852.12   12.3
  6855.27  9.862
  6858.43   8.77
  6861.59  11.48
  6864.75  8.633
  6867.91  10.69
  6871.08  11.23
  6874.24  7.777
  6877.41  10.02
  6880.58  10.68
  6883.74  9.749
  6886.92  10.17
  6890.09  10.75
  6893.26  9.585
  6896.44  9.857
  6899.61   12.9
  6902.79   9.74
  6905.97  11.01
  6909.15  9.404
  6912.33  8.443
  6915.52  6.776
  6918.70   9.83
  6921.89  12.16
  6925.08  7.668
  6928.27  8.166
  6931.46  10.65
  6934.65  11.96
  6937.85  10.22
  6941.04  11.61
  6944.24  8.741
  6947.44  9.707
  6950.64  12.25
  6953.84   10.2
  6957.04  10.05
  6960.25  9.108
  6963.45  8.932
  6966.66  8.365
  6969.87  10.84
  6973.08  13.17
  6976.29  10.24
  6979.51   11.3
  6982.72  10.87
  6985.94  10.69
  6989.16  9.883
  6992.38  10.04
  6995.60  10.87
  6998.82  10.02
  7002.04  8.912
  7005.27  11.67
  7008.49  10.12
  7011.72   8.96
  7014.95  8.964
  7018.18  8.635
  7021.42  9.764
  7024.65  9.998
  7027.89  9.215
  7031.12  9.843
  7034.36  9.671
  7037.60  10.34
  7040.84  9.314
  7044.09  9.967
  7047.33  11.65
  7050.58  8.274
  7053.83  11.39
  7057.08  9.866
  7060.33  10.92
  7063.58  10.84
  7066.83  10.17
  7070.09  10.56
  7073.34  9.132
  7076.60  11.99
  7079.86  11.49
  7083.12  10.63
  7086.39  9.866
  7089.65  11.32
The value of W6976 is -2.2 A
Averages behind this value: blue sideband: 10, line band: 11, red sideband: 9.75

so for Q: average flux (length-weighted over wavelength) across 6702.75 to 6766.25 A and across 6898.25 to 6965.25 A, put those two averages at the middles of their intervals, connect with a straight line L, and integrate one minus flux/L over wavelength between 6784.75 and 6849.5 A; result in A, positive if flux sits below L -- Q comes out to -2.6 A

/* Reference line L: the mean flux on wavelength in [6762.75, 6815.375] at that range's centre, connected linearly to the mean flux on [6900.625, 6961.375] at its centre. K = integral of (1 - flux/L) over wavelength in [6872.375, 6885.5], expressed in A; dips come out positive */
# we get 0.8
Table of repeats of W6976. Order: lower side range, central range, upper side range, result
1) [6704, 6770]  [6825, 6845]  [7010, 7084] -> -1.5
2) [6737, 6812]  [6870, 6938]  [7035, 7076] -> 3.4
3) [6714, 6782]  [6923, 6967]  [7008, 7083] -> 1.4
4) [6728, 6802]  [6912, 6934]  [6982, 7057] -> 2.0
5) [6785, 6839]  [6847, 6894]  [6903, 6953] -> 1.3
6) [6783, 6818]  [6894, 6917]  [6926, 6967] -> 1.2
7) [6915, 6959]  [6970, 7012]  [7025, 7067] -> -2.0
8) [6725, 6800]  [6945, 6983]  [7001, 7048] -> -1.6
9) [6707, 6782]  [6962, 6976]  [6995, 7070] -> -0.3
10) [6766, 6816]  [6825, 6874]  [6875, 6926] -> -1.8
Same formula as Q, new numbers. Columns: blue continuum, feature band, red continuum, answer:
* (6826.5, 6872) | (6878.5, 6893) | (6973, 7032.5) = 0.4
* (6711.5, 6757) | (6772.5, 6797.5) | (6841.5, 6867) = 0.6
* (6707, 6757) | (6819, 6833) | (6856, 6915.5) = 0.4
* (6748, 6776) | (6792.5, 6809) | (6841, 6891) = -1.9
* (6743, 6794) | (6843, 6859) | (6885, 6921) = -0.7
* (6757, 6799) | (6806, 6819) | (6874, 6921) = -0.3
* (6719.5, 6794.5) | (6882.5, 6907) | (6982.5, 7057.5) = -0.7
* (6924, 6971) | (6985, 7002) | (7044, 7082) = 0.0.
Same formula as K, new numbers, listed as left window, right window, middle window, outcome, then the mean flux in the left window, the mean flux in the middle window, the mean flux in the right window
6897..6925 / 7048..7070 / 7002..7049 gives 1.8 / 9.9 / 9.83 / 10.3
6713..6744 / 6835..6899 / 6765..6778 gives 0.7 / 10.9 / 10.2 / 10.4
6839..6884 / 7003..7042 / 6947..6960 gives -0.7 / 10.3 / 10.5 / 9.7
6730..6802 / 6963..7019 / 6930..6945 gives -0.7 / 10.6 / 10.7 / 10.2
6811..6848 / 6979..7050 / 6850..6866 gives 0.6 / 10.7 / 10.2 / 9.99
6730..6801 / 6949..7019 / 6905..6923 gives 1.5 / 10.6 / 9.49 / 10.2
